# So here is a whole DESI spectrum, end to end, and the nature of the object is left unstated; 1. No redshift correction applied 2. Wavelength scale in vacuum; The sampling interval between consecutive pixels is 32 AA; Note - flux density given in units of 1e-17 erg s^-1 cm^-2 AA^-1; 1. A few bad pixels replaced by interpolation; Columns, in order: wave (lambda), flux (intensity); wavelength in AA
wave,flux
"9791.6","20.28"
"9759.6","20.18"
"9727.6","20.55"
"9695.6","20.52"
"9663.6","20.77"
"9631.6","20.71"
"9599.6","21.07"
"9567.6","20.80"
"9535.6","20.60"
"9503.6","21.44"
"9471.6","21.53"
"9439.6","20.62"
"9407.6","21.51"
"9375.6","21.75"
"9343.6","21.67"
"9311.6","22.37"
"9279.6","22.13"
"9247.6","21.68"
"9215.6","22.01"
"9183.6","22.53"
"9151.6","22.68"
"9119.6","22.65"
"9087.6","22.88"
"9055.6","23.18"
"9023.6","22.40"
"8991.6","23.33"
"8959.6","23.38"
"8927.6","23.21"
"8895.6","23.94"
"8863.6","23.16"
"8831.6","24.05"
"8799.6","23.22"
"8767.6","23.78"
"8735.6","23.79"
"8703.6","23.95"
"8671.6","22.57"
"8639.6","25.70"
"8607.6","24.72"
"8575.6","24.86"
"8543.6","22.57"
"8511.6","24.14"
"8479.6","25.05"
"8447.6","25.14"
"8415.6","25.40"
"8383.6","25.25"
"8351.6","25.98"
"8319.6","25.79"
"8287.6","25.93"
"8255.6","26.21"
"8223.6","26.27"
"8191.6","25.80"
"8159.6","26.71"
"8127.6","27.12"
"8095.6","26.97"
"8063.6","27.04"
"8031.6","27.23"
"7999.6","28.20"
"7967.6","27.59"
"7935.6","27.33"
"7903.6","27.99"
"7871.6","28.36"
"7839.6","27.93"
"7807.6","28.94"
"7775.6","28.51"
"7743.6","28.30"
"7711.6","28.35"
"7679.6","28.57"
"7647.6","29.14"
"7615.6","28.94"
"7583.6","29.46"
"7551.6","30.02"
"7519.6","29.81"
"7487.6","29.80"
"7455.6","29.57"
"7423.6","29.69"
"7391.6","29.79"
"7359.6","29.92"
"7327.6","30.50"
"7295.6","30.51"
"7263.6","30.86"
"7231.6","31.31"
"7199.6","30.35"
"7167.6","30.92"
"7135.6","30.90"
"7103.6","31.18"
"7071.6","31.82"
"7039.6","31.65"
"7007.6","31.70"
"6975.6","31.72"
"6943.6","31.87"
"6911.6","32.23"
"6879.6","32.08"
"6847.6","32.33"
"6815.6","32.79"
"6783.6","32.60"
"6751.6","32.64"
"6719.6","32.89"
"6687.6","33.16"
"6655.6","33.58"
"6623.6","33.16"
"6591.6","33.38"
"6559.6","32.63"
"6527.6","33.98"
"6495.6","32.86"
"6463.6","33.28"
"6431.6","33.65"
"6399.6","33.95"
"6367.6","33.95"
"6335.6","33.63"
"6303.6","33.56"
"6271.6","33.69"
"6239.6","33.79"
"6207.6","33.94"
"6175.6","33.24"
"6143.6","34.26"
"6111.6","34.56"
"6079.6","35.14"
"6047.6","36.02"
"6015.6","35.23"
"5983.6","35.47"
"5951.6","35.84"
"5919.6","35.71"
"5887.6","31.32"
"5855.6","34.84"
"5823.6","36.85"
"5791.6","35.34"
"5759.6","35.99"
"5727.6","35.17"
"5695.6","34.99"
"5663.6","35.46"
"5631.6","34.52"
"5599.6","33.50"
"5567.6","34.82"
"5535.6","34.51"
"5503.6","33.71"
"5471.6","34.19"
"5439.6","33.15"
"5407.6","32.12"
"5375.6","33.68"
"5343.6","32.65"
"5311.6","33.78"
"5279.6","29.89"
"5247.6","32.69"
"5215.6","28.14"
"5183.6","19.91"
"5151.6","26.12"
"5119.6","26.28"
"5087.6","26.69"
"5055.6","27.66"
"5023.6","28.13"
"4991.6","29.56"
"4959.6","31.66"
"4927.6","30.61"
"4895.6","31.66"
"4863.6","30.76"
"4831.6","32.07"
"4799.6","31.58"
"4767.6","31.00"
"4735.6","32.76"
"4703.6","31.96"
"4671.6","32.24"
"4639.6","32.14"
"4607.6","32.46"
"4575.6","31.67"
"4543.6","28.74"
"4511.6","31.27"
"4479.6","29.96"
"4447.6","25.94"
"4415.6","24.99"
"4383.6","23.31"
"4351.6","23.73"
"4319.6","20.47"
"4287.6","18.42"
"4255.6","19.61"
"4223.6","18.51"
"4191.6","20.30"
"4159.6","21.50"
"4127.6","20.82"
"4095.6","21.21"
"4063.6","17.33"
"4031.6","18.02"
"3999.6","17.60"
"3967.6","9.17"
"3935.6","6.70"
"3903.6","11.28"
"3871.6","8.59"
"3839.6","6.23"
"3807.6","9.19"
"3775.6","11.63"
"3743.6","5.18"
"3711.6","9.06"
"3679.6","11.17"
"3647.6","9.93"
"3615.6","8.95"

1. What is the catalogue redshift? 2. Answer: 0.00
